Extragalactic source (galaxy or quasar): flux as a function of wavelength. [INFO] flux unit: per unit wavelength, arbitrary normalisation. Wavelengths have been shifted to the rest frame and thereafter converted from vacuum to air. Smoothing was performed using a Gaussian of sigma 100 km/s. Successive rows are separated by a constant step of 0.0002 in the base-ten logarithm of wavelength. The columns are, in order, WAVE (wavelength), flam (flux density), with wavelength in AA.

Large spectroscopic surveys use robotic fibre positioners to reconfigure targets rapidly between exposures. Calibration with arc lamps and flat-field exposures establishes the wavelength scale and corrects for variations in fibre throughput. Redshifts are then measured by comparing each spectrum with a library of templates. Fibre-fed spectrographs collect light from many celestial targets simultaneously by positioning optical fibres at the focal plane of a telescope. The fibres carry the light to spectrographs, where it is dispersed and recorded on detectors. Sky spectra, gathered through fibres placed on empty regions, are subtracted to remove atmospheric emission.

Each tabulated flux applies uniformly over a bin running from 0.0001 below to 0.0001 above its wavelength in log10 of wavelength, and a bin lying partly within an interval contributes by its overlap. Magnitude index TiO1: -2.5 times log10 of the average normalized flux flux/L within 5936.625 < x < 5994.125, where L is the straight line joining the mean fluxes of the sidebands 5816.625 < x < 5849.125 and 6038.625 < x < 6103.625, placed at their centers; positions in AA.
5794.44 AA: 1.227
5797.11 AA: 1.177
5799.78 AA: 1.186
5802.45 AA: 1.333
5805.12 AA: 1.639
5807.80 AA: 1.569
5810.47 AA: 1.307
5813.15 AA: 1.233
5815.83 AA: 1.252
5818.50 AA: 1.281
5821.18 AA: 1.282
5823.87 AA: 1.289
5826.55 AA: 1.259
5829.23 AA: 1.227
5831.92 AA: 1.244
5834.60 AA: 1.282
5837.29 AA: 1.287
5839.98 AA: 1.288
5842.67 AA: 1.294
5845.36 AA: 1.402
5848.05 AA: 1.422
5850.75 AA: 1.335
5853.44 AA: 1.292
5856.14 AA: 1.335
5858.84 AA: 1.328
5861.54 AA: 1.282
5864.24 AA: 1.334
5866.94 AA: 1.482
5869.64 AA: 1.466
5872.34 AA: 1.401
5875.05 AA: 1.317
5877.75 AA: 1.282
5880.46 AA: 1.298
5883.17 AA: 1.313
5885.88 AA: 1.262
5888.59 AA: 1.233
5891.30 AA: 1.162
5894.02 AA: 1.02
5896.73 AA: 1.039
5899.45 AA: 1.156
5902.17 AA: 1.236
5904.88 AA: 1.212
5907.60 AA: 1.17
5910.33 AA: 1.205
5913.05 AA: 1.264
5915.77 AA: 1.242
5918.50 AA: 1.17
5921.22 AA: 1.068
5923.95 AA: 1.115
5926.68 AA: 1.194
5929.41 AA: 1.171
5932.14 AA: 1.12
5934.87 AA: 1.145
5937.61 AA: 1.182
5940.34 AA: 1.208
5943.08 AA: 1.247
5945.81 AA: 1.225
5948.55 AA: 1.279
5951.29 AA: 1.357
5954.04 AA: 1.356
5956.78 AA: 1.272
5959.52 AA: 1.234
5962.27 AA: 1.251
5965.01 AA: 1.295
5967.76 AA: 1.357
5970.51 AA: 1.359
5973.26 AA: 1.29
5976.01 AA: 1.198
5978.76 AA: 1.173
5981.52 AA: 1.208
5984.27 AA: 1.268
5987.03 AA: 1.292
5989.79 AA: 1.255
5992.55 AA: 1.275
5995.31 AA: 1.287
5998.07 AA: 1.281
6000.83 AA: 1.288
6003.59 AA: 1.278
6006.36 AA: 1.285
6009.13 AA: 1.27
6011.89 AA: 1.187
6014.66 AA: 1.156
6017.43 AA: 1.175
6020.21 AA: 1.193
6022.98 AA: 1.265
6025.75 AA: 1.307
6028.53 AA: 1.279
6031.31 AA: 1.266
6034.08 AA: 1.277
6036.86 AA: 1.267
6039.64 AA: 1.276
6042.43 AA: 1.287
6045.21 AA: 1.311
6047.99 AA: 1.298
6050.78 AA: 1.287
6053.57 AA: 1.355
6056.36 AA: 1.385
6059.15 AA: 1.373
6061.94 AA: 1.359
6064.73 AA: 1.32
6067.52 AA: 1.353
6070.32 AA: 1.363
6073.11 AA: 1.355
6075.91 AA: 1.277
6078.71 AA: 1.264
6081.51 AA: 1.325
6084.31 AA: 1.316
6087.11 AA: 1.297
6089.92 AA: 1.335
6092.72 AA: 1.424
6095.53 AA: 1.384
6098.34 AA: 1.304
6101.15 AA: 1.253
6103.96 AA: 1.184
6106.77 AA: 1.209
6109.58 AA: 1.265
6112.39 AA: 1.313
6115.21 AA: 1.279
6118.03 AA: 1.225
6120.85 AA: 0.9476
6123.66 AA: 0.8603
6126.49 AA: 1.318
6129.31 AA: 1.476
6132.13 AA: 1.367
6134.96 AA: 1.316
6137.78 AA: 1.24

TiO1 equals 0.04 mag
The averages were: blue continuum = 1.3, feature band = 1.27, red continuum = 1.32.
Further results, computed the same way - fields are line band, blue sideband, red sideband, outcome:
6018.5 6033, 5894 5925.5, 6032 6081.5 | 0.021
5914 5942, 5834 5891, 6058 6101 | 0.145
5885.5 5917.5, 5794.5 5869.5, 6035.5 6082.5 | 0.122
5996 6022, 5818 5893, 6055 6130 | 0.049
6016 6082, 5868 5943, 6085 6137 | -0.044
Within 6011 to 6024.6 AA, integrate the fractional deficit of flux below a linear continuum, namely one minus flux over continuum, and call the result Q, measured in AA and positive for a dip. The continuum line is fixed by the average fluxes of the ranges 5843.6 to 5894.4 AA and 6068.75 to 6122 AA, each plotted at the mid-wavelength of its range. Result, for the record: 1.0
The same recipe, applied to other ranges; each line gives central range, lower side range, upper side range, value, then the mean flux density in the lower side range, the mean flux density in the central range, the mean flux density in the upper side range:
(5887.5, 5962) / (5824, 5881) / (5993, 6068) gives 6.4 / 1.33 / 1.2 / 1.28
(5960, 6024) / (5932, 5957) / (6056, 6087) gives 1.0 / 1.24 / 1.26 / 1.33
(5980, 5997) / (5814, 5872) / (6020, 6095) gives 0.7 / 1.32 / 1.26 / 1.31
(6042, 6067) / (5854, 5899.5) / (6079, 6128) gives -1.5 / 1.28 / 1.33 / 1.25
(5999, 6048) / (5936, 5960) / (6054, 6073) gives 2.5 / 1.26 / 1.26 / 1.36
